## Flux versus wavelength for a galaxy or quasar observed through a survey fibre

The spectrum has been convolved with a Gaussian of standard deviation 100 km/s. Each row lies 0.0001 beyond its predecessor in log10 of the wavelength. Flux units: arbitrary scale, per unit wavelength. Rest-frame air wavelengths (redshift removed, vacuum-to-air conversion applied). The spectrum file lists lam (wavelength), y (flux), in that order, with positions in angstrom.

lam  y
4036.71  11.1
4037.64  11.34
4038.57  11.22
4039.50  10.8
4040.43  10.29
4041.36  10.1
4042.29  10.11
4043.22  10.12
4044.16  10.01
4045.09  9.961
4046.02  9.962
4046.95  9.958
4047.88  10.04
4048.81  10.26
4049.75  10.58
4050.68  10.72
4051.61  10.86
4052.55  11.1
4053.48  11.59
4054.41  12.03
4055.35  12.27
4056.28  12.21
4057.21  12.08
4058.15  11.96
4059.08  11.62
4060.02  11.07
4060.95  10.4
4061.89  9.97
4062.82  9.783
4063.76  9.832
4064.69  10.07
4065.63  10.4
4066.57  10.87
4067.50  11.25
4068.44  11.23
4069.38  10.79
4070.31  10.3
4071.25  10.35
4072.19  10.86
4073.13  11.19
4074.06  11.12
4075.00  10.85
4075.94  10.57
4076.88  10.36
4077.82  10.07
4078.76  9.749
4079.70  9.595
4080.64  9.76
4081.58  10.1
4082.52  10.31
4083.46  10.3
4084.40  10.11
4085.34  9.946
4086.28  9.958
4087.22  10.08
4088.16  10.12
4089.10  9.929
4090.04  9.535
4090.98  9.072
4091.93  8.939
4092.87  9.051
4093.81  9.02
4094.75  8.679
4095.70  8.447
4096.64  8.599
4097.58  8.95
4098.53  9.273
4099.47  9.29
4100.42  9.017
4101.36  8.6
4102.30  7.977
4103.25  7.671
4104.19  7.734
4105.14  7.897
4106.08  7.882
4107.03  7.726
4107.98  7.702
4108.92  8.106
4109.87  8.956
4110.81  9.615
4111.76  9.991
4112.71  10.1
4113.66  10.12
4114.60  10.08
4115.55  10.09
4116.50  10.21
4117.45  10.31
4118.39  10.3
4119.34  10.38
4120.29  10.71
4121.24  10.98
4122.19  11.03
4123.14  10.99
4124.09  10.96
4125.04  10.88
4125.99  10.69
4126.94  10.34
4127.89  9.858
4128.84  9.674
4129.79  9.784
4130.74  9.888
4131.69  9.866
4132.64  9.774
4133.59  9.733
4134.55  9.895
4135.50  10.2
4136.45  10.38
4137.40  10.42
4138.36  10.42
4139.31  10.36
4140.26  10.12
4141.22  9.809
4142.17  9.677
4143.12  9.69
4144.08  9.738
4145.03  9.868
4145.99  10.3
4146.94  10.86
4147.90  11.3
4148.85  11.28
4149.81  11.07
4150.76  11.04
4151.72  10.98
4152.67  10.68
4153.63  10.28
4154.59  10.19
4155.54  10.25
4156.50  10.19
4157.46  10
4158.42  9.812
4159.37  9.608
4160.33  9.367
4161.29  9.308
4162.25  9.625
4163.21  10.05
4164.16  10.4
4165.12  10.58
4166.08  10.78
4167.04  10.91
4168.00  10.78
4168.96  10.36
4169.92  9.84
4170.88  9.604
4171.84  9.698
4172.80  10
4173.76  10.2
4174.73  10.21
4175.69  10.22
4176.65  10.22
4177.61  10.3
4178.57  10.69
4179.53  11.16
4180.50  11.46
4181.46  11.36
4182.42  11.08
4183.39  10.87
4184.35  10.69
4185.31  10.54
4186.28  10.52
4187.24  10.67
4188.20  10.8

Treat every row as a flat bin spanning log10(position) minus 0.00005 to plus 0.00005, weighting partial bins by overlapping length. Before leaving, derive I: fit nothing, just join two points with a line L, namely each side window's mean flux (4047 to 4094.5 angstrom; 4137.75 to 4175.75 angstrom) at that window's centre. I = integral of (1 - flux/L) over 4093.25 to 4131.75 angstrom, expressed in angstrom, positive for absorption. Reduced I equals 3.3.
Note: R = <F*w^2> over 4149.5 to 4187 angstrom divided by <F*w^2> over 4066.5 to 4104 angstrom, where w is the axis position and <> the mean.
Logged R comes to 1.11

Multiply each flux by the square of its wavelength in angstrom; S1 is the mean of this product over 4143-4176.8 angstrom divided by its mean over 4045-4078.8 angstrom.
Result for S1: 1.00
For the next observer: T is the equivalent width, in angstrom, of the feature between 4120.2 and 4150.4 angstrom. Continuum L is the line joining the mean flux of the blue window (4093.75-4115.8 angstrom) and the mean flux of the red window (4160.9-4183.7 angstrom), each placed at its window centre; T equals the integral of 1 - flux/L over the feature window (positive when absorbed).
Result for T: -2.6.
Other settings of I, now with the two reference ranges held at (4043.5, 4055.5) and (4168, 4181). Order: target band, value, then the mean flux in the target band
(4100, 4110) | 2.3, 8.08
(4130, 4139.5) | 0.3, 10.1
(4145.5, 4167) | 0.0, 10.4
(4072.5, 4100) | 2.1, 9.76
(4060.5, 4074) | 0.1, 10.5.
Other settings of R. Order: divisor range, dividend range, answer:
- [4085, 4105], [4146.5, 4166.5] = 1.18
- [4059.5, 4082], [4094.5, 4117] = 0.86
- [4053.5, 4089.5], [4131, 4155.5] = 1.01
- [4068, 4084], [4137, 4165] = 1.02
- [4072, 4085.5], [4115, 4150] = 1.03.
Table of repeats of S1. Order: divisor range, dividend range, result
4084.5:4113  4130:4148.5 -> 1.16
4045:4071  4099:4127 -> 0.90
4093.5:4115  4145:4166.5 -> 1.21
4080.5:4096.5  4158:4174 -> 1.09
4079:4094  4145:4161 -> 1.10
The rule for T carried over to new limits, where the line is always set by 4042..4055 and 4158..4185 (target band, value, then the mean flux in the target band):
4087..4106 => 2.9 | 8.86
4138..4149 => 0.1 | 10.3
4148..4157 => -0.3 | 10.7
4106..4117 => 1.2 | 9.26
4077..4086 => 0.4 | 10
